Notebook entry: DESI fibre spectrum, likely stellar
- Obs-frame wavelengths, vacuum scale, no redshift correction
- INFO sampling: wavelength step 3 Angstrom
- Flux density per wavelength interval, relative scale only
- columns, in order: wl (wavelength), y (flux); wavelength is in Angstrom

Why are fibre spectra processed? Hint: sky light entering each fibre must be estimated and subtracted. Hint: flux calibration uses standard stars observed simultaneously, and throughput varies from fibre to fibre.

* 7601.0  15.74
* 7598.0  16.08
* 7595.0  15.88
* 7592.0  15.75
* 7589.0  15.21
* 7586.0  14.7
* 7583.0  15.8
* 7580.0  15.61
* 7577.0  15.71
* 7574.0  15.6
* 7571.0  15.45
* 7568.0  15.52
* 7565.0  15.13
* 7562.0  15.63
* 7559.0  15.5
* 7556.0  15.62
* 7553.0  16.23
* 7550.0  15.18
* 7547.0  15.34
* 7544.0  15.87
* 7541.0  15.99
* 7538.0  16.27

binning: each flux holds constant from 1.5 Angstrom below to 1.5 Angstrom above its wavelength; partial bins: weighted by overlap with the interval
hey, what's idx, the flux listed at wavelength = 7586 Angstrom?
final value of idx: 14.7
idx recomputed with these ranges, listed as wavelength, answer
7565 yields 15.13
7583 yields 15.8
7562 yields 15.63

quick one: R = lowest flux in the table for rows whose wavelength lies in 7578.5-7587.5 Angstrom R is 14.7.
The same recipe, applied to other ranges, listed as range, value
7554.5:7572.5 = 15.13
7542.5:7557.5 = 15.18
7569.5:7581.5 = 15.45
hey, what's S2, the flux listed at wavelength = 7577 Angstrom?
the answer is 15.71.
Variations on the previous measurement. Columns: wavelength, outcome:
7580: 15.61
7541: 15.99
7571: 15.45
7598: 16.08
